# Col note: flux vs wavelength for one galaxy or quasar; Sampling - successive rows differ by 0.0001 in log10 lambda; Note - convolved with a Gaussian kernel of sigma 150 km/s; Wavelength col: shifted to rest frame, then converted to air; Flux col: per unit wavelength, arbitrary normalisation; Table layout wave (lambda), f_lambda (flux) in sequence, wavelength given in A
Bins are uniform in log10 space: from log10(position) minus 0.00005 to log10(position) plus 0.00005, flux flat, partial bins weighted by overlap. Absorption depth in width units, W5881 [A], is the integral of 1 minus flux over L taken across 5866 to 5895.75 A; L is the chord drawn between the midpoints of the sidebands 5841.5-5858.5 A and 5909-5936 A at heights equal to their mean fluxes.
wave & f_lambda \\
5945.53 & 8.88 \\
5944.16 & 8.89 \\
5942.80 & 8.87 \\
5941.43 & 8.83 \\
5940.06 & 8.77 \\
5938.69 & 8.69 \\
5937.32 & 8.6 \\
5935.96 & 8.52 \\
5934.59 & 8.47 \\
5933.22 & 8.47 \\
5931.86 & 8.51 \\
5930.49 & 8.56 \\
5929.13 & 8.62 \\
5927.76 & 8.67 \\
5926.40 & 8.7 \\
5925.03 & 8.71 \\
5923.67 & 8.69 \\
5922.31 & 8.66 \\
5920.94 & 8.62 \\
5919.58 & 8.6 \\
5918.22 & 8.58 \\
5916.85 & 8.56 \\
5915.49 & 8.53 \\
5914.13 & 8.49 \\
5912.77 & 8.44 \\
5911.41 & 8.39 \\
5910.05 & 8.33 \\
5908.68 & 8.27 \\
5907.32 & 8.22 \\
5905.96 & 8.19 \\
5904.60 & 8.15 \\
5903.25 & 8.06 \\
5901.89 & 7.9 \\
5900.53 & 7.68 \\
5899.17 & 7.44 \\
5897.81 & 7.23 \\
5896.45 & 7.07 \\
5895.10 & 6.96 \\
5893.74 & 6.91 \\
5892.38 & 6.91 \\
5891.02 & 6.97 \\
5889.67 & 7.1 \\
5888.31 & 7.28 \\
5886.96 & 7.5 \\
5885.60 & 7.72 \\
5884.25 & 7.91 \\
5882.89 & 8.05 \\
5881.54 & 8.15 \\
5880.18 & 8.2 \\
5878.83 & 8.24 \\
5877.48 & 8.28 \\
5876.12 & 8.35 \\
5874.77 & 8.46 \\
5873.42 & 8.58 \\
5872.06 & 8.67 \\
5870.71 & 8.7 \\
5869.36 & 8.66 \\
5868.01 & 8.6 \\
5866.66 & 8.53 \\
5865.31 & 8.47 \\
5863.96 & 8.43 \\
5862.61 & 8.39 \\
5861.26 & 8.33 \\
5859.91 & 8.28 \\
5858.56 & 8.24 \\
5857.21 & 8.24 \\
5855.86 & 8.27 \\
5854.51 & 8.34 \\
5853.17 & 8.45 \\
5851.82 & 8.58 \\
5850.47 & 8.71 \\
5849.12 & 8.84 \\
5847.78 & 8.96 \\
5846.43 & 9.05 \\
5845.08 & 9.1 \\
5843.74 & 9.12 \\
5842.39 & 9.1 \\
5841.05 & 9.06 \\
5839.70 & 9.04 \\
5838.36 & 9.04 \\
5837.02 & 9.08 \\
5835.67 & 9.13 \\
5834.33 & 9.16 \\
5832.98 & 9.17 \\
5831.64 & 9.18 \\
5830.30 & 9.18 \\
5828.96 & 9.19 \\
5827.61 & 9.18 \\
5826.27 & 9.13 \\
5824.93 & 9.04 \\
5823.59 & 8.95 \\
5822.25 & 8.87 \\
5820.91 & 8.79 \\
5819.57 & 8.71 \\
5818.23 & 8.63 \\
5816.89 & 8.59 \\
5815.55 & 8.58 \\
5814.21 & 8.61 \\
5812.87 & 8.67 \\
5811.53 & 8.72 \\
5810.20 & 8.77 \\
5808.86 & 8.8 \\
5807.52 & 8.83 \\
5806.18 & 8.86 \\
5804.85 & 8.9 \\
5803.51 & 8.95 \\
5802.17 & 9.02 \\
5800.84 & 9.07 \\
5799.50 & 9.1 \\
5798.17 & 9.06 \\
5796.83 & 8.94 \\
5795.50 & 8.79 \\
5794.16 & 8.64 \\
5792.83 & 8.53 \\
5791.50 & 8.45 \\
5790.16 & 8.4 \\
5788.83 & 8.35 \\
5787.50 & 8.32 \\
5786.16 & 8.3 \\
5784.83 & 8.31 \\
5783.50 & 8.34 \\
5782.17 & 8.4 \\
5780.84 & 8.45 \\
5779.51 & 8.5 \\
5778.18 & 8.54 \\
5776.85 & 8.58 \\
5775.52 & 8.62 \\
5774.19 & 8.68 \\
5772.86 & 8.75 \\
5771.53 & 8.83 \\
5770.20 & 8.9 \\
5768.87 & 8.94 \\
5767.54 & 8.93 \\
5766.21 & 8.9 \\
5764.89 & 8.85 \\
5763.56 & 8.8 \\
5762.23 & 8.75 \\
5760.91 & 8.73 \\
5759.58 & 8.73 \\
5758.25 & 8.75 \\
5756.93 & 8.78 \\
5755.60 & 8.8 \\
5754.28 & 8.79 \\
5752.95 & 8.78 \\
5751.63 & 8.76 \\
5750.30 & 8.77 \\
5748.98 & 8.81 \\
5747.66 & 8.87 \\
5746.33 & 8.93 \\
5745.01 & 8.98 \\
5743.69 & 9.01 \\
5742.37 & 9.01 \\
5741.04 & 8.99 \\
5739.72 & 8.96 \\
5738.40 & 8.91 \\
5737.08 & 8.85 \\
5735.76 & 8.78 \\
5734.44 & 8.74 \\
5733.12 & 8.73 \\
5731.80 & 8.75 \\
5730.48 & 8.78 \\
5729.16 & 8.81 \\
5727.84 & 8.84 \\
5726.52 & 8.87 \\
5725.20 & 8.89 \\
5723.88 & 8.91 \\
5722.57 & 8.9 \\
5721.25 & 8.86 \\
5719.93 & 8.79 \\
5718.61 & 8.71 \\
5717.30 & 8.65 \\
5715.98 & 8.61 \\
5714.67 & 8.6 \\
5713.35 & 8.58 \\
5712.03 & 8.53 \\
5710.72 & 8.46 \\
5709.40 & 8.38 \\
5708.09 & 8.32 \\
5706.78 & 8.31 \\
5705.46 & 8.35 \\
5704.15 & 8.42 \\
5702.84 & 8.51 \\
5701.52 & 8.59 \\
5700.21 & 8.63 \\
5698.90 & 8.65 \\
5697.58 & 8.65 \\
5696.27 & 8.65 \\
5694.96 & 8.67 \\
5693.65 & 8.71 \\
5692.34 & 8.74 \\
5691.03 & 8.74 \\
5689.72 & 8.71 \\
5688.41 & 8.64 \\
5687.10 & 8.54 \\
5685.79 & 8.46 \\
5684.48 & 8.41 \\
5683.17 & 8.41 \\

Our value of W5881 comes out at 2.4 A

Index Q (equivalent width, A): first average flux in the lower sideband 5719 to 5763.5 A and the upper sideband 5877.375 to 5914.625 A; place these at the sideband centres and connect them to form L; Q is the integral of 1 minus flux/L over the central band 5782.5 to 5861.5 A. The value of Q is -4.8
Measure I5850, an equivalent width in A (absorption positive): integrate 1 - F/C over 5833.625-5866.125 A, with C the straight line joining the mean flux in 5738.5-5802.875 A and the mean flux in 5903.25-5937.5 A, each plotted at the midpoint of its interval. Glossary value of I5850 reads -0.4 A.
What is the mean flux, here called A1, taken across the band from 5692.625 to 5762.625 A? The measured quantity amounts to 8.73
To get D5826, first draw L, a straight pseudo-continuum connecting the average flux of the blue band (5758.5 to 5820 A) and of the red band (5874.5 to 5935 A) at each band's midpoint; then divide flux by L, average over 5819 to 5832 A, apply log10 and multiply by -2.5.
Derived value -0.06 mag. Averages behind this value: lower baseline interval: 8.7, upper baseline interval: 8.08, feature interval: 9.02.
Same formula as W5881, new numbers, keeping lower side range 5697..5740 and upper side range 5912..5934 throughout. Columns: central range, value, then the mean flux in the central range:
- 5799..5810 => -0.4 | 8.93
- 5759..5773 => -0.3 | 8.83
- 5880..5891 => 1.2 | 7.67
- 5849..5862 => 0.3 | 8.41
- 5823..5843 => -1.1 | 9.11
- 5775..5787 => 0.3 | 8.45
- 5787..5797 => 0.1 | 8.54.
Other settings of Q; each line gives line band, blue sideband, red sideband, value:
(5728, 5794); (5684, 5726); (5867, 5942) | -1.7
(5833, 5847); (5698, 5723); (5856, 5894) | -1.5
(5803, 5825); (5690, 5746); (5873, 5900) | -1.8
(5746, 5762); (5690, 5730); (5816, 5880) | -0.2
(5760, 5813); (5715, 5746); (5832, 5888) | 0.1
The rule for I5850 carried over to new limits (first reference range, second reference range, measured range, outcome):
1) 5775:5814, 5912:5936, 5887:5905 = 2.6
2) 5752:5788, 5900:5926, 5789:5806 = -0.4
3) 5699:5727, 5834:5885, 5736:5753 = -0.6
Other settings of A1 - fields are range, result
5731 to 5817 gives 8.75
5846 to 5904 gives 8.08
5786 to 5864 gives 8.79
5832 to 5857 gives 8.89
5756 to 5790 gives 8.64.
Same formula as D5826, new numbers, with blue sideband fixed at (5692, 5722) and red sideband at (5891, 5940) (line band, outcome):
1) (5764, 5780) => -0.04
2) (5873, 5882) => -0.01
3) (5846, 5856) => -0.04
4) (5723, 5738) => -0.04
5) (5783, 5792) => 0.01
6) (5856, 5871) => -0.02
